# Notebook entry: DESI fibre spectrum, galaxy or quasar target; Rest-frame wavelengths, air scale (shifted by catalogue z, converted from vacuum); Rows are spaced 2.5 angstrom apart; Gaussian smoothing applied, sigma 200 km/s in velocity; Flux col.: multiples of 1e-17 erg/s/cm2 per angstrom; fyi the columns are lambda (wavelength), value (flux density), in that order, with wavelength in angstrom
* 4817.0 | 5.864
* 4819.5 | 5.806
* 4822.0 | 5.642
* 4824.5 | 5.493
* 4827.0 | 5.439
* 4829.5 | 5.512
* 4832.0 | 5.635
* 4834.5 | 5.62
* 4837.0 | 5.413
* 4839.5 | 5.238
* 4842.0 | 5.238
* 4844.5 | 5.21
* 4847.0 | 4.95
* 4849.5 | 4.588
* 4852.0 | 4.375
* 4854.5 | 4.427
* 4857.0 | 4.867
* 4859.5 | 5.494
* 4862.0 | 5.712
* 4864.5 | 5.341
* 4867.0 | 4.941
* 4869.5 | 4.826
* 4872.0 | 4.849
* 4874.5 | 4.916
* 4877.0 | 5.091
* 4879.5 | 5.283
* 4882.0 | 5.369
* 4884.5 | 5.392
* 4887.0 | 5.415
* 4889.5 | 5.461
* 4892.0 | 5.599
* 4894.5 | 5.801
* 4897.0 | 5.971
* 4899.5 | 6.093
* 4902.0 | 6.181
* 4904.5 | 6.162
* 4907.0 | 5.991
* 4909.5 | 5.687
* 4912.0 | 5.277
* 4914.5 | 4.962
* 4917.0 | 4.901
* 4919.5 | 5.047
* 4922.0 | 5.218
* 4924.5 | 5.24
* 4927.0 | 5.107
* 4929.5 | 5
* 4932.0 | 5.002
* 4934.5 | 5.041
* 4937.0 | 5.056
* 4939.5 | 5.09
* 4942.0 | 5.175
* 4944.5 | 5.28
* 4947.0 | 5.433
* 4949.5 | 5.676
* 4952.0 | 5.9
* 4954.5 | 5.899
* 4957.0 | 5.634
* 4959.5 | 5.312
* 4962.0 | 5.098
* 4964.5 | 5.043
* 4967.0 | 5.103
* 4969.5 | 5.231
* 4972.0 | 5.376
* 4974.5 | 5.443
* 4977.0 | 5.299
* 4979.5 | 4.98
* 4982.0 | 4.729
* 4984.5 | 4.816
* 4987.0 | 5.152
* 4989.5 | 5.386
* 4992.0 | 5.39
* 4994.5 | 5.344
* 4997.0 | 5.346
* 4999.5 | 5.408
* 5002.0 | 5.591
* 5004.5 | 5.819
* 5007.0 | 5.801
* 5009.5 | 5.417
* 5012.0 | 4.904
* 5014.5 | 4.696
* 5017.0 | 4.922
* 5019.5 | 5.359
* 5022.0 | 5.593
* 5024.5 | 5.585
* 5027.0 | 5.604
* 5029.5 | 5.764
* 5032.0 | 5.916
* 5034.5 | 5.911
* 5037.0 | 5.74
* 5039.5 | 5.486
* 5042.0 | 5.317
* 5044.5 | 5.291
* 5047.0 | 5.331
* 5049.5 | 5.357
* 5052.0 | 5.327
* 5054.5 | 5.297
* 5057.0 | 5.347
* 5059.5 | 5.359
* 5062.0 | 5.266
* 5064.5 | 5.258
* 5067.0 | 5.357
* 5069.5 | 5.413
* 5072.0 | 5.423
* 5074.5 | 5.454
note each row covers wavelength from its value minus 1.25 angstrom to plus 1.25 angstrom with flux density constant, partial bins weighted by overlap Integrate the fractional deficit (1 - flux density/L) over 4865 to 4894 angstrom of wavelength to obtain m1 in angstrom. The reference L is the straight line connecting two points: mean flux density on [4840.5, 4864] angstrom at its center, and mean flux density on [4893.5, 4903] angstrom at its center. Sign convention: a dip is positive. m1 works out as 2.0 angstrom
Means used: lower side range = 5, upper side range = 6.01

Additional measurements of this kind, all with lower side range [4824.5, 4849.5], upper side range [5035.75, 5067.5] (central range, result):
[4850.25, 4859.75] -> 1.1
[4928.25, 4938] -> 0.6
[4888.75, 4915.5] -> -2.1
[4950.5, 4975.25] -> -0.3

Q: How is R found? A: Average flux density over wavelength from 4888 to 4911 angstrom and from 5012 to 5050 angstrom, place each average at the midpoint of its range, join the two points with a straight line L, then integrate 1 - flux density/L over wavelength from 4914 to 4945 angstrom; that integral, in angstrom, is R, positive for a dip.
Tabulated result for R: 3.7 angstrom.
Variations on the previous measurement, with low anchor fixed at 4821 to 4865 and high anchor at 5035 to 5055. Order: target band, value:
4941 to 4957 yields -0.7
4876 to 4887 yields -0.1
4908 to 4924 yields 0.3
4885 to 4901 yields -1.3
